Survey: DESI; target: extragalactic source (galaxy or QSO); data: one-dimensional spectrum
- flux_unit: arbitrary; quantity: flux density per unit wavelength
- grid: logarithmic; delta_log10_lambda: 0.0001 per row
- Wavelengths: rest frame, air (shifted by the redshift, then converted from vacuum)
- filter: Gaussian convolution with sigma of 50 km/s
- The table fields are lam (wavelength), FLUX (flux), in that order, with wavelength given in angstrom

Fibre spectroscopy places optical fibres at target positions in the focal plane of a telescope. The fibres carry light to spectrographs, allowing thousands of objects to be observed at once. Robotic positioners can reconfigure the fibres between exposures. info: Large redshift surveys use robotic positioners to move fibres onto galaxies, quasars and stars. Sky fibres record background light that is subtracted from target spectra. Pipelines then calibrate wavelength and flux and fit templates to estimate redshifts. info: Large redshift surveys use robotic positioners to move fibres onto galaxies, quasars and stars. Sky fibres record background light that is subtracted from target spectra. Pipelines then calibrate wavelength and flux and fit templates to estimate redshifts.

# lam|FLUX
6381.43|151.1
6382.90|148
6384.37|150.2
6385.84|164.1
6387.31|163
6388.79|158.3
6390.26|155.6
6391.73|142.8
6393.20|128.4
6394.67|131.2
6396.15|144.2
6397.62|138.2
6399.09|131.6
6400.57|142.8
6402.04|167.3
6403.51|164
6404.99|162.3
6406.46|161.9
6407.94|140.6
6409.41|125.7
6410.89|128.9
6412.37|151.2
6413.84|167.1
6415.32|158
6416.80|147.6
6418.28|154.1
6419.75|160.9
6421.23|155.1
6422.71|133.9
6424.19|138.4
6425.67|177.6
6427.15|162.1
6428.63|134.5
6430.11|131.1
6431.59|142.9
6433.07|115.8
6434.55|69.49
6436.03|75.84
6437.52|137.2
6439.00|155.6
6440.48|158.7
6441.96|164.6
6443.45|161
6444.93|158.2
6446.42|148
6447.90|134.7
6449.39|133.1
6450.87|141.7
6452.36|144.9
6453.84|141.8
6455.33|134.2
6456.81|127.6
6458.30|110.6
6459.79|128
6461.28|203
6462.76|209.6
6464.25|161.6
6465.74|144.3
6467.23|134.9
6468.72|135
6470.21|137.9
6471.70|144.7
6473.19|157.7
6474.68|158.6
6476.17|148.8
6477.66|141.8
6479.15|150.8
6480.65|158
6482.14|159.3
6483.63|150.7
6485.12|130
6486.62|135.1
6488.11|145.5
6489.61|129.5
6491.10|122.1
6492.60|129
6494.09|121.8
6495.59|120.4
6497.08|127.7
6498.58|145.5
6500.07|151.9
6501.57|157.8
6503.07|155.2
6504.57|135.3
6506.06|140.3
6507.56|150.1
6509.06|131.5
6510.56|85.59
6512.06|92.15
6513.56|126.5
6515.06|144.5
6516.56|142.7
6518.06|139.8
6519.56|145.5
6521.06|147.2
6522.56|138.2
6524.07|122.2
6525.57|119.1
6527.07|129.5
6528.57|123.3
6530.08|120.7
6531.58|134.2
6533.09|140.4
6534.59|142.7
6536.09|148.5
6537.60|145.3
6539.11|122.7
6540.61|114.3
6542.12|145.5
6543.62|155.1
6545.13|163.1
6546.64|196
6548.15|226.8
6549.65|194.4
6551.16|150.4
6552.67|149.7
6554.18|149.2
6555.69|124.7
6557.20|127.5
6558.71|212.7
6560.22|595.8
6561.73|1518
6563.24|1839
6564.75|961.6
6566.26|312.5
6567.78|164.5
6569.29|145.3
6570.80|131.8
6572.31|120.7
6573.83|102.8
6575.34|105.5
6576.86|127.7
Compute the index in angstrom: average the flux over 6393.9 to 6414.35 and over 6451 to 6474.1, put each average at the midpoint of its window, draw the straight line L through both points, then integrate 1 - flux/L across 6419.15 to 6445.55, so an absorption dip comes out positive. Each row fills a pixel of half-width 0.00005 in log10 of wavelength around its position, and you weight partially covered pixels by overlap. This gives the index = 1.19 angstrom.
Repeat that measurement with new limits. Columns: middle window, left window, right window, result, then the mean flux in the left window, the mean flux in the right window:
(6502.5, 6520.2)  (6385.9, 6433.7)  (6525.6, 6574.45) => 8.3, 148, 286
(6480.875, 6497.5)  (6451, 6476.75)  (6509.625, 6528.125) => 0.5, 148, 128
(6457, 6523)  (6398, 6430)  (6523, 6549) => 2.3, 150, 144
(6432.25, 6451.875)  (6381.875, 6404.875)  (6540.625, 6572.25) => 7.4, 149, 371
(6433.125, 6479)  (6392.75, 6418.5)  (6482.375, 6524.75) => -0.8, 147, 135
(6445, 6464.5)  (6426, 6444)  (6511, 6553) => -1.6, 135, 143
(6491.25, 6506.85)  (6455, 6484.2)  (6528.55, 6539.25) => 0.6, 150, 136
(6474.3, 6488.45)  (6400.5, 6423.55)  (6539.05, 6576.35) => 5.3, 152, 332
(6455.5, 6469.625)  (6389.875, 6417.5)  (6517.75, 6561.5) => 1.0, 147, 179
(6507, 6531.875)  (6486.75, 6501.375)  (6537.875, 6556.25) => 2.8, 134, 158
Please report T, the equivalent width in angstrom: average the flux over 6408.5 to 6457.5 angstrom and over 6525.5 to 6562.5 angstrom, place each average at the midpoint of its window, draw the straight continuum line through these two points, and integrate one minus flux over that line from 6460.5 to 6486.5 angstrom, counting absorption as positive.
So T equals 2.64 angstrom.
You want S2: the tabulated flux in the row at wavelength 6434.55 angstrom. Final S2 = 69.49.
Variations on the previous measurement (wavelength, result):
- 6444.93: 158.2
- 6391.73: 142.8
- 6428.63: 134.5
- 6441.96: 164.6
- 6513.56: 126.5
